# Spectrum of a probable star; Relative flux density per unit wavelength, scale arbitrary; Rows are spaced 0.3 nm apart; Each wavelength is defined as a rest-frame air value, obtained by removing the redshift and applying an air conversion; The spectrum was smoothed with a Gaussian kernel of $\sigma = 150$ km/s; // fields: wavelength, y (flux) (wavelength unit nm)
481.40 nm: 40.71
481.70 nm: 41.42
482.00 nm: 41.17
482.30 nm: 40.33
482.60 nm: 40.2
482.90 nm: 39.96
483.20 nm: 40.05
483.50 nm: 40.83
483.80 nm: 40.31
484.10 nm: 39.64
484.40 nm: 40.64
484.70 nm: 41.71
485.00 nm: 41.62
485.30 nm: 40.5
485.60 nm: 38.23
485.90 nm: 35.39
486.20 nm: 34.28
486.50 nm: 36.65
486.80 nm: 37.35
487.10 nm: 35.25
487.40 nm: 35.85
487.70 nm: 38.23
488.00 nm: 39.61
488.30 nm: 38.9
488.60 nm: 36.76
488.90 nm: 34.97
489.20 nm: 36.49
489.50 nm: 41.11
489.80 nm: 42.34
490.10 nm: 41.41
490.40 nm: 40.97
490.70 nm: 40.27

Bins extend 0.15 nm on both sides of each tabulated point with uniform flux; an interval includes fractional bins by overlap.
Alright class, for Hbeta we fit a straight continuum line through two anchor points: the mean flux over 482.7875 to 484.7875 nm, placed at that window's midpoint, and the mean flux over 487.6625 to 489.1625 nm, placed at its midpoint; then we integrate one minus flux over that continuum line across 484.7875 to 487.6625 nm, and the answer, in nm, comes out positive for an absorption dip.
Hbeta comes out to 0.11 nm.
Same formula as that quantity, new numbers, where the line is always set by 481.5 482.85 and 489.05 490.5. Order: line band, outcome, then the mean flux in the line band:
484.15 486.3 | 0.08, 39.1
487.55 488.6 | 0.05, 38.6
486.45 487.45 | 0.11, 36.3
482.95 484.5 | 0.02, 40.3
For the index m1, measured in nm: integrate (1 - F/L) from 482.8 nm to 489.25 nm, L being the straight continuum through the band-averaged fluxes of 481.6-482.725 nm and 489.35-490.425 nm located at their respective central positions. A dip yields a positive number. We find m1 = 0.44 nm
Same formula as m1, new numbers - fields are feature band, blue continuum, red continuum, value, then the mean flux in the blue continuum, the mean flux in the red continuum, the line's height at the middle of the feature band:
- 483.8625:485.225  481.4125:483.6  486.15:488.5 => -0.06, 40.6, 37.1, 39.1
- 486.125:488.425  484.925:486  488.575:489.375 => 0.02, 38.9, 36.1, 37.5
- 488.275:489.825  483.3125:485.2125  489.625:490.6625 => 0.12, 40.8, 41.4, 41.3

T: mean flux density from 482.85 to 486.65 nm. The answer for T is 39.2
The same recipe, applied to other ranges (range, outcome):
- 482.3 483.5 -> 40.2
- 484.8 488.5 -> 37.7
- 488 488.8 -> 38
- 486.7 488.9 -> 37.3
